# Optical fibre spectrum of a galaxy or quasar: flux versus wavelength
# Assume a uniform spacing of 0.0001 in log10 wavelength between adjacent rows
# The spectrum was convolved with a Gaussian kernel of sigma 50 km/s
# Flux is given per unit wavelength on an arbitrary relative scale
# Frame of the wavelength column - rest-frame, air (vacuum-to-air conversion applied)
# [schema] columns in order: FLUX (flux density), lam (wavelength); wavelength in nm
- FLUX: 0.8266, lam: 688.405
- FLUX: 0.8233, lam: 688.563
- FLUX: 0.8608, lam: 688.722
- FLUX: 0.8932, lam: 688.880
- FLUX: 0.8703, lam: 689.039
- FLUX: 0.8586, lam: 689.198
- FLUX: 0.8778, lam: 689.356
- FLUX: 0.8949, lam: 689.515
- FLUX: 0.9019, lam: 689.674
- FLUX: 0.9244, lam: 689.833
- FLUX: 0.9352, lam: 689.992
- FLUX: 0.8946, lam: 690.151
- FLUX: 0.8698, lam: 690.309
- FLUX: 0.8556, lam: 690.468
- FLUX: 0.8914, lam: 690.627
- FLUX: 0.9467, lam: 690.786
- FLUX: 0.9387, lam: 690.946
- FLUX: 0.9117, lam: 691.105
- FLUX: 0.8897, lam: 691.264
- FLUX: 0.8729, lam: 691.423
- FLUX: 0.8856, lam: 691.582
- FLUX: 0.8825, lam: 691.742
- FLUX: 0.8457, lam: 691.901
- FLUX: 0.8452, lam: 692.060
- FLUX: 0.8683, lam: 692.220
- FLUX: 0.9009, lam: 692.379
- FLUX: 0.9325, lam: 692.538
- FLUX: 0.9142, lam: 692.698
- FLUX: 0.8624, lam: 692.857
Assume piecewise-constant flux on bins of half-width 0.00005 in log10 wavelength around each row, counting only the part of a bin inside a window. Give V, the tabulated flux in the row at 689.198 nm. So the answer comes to 0.8586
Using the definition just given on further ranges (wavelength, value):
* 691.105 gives 0.9117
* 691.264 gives 0.8897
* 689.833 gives 0.9244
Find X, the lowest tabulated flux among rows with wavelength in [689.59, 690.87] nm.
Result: 0.8556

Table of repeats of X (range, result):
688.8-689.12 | 0.8703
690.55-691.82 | 0.8729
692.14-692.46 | 0.8683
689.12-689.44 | 0.8586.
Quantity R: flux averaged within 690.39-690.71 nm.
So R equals 0.875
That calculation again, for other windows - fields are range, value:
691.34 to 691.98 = 0.872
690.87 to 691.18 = 0.926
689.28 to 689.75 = 0.891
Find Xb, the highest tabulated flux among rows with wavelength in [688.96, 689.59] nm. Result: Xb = 0.8949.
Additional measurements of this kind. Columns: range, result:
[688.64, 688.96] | 0.8932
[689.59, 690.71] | 0.9352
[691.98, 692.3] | 0.8683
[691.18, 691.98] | 0.8897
